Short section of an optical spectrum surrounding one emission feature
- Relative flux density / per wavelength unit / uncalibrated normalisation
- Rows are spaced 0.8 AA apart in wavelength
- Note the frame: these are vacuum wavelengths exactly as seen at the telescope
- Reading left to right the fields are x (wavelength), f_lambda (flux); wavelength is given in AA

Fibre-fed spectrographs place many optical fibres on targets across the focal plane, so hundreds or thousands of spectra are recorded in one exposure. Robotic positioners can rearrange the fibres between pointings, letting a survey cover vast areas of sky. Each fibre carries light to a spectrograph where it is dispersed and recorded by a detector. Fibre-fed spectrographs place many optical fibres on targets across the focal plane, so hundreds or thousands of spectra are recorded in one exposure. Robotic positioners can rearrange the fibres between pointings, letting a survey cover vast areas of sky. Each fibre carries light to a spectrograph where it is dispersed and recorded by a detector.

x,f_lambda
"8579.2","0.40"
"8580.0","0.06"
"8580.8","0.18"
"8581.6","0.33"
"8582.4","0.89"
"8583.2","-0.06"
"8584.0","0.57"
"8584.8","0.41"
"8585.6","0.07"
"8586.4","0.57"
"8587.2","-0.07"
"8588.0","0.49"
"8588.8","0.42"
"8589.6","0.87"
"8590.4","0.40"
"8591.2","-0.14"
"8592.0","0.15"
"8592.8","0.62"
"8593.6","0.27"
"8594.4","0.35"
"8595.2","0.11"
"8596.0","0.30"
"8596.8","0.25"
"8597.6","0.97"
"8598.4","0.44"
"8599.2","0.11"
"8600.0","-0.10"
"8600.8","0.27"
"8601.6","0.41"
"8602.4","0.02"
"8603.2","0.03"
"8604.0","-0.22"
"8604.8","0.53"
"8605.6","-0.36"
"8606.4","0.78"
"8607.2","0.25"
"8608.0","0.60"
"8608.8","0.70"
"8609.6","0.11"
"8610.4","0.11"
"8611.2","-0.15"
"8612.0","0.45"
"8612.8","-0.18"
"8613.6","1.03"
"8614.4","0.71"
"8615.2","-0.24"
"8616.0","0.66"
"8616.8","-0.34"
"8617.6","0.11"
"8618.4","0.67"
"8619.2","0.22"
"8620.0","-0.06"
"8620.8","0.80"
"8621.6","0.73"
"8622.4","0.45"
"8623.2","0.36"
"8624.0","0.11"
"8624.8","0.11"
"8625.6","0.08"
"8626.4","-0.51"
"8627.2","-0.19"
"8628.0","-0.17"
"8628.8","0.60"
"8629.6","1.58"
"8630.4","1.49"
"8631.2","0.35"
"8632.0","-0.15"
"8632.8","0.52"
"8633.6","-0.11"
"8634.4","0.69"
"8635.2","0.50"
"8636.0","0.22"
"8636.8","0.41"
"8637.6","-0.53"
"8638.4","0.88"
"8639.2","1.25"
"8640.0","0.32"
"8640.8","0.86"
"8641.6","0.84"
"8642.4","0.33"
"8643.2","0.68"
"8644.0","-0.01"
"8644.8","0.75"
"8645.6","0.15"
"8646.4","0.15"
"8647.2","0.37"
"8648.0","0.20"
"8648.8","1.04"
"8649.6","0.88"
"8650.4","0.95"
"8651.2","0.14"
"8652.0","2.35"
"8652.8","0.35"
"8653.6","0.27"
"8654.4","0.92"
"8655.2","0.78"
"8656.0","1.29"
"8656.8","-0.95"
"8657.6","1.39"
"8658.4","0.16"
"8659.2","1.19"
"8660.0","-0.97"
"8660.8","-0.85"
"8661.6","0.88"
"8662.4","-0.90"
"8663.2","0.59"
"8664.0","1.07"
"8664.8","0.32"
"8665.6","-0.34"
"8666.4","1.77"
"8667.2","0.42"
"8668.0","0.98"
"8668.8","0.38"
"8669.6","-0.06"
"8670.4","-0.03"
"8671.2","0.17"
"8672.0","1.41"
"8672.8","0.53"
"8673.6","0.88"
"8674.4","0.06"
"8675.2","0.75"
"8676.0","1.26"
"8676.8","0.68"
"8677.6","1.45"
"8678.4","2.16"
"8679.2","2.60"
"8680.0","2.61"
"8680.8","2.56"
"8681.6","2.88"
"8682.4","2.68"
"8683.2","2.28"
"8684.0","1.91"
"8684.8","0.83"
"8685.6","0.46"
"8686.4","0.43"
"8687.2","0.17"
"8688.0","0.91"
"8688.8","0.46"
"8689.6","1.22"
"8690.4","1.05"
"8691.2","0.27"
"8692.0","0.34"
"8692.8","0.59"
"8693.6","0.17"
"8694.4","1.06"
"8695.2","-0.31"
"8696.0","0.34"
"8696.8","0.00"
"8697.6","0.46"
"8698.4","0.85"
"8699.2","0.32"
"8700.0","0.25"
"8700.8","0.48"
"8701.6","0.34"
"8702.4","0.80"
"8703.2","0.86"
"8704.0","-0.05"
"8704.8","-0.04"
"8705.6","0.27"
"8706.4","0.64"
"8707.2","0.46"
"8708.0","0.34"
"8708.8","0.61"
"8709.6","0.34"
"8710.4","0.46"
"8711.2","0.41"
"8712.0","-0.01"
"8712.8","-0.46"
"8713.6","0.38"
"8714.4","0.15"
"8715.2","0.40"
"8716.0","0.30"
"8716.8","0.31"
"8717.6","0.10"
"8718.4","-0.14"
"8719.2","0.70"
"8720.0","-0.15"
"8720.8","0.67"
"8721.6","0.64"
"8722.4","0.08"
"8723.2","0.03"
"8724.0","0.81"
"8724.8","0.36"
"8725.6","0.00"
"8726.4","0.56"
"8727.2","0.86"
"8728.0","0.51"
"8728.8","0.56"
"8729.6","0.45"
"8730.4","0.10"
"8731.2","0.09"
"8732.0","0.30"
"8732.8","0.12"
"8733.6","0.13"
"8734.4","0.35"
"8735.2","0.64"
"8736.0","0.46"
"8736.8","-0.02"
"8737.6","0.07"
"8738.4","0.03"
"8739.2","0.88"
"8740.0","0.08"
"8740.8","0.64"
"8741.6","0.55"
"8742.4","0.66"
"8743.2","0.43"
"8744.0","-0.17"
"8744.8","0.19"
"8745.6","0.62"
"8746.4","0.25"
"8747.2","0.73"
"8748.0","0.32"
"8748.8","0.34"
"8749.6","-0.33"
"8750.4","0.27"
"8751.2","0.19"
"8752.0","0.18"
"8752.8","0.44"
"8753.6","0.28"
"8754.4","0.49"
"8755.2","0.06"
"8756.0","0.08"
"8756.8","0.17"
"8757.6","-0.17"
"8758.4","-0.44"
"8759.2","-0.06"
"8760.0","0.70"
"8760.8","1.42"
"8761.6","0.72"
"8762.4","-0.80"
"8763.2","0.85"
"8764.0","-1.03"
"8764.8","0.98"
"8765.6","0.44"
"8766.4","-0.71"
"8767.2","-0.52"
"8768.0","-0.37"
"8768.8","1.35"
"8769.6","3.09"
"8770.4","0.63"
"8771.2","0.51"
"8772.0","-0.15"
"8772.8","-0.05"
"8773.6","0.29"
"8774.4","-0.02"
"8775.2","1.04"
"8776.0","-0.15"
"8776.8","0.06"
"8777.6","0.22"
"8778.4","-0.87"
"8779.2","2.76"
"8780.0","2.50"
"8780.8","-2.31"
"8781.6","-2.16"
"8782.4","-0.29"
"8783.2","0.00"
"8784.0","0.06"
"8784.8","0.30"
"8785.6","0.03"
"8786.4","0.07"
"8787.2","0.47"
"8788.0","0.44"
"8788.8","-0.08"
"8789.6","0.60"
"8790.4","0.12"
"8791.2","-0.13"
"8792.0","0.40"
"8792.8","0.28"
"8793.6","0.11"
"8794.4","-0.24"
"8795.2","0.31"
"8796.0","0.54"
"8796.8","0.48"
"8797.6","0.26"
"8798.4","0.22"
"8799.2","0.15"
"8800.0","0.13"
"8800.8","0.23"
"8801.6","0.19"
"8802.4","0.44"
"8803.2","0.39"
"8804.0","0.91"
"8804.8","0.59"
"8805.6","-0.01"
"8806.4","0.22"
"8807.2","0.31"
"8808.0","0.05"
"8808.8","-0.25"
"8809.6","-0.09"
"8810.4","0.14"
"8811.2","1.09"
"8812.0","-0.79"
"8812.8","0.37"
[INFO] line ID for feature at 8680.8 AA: H-gamma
